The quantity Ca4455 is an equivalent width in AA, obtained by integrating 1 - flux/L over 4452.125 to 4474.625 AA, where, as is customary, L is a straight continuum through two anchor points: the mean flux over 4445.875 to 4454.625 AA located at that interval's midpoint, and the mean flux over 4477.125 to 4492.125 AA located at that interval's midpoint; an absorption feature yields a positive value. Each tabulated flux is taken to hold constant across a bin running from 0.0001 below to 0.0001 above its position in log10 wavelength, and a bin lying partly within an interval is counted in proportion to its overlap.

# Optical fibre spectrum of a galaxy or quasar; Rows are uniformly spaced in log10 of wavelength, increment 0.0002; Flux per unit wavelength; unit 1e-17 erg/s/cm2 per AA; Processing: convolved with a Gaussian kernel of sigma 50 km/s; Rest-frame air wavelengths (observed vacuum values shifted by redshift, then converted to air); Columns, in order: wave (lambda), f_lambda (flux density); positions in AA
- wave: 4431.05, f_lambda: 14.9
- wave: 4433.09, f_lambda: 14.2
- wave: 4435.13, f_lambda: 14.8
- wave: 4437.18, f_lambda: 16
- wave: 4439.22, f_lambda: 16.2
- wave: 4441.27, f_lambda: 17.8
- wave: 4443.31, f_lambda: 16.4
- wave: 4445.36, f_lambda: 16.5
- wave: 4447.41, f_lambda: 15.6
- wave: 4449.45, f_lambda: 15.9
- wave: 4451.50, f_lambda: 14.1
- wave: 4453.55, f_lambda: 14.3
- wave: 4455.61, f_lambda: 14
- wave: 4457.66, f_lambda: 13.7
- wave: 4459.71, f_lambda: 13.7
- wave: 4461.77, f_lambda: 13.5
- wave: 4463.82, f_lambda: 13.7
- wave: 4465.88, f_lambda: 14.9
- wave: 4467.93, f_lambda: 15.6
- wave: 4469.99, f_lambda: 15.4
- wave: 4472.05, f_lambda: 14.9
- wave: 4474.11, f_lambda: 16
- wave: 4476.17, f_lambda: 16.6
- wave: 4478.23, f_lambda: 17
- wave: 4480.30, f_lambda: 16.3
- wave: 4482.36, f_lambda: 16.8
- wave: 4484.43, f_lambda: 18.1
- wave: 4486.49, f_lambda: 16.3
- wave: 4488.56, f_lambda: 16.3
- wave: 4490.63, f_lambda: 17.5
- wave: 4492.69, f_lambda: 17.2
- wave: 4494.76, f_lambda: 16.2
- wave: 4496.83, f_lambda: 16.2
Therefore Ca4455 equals 1.8 AA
